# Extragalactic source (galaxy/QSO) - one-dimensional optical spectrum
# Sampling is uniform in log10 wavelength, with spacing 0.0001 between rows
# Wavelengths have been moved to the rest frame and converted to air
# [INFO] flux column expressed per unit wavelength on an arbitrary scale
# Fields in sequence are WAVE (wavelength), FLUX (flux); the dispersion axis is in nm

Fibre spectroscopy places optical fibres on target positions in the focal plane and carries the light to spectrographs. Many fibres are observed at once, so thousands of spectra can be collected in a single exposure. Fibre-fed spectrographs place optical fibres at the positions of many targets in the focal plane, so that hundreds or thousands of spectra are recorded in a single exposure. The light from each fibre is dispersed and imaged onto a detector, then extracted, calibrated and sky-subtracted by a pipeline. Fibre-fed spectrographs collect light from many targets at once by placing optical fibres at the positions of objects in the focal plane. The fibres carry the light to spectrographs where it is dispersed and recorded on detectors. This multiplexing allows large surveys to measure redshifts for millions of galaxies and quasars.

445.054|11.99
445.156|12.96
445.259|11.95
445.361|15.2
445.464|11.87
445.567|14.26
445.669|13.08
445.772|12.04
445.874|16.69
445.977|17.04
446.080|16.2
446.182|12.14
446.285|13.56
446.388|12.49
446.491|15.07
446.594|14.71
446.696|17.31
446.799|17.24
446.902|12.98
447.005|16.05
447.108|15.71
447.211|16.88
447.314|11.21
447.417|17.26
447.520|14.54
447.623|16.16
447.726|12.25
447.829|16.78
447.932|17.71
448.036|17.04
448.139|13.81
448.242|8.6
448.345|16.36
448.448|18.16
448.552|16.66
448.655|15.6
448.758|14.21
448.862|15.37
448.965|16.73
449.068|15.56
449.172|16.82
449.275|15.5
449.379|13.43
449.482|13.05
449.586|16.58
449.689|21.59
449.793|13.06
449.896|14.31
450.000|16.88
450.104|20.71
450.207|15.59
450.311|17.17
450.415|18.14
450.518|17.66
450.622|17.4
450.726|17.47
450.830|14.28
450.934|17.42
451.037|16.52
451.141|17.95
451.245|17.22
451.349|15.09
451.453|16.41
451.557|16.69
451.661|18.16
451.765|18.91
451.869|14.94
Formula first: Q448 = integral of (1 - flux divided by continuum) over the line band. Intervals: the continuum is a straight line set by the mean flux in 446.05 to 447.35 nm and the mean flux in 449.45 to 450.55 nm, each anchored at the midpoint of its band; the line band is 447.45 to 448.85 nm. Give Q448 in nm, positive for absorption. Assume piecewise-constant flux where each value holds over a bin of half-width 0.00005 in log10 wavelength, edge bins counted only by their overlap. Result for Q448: 0.04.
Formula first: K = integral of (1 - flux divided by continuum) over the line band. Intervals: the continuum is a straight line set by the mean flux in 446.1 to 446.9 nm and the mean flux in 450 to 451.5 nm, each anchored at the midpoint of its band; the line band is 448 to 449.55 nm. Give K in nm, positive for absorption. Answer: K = 0.078 nm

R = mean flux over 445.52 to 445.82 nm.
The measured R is 13.1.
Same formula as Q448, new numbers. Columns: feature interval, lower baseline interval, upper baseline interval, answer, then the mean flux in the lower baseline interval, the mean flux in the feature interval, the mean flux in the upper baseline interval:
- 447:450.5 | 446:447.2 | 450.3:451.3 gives 0.07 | 15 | 15.8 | 17.1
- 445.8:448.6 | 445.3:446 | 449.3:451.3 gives -0.04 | 14.2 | 15.2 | 16.6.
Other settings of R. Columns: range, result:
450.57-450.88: 16.4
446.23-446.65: 14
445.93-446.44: 14.3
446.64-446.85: 17.3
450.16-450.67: 17.2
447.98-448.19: 15.4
